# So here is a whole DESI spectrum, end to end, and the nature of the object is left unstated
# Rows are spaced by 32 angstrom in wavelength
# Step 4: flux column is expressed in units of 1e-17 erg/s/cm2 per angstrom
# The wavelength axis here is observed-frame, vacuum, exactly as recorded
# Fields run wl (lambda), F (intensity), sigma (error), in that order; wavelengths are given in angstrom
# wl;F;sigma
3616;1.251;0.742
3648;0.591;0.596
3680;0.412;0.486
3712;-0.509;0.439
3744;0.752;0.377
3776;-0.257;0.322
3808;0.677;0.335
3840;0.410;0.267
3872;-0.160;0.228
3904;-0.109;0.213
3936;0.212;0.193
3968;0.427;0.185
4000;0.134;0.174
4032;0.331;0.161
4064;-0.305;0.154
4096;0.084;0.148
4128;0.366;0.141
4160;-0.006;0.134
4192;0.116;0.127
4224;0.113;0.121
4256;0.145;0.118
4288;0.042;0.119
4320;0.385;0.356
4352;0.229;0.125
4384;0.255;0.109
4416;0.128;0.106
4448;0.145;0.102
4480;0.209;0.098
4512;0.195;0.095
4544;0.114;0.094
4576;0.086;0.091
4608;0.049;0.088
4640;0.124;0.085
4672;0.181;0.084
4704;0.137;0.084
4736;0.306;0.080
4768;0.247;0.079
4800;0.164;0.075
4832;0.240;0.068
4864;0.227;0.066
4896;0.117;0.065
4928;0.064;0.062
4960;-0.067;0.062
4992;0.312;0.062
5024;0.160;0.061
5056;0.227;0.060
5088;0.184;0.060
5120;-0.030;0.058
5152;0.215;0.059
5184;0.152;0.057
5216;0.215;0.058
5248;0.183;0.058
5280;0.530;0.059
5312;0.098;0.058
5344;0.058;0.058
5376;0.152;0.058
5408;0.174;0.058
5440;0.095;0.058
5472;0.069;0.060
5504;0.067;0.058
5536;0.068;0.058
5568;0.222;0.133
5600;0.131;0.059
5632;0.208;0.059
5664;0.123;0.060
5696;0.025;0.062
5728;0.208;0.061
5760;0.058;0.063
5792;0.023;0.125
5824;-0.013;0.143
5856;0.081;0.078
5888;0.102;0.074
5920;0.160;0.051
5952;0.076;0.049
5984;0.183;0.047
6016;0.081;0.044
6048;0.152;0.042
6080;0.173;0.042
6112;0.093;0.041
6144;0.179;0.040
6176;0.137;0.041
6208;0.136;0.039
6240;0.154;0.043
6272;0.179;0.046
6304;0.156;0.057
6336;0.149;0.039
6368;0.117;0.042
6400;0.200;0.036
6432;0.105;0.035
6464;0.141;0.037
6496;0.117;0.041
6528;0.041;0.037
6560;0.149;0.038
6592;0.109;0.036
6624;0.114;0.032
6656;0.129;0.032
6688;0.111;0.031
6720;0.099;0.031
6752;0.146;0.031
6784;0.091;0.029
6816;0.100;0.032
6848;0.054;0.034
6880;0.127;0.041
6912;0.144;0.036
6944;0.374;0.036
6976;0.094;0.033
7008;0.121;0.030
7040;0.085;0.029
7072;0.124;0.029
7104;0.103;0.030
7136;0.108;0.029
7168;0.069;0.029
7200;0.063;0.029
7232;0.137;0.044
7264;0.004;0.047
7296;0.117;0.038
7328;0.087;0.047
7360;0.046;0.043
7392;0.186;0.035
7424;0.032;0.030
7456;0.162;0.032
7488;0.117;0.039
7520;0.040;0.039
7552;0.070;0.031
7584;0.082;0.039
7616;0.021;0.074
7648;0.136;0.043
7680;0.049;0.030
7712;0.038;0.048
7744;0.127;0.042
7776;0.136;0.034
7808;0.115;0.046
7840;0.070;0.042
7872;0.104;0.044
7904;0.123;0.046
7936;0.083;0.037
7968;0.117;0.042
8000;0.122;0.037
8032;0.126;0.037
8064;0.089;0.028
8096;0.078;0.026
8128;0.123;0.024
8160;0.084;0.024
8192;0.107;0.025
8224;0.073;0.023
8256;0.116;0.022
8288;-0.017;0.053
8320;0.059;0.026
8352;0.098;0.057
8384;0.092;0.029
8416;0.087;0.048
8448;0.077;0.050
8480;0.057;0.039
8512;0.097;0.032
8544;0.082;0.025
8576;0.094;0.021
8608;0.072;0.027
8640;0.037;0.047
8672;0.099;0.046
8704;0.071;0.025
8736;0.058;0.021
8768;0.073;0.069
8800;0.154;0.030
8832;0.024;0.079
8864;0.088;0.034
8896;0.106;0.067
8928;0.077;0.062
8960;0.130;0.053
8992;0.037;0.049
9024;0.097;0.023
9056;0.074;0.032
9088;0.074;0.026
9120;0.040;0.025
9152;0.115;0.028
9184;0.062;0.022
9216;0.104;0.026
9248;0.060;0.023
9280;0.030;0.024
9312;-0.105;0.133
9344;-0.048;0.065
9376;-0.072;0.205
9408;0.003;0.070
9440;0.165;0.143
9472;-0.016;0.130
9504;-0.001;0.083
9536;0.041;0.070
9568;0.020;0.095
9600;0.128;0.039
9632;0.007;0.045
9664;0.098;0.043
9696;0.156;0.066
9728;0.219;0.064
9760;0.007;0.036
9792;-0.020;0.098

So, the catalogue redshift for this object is 0.06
